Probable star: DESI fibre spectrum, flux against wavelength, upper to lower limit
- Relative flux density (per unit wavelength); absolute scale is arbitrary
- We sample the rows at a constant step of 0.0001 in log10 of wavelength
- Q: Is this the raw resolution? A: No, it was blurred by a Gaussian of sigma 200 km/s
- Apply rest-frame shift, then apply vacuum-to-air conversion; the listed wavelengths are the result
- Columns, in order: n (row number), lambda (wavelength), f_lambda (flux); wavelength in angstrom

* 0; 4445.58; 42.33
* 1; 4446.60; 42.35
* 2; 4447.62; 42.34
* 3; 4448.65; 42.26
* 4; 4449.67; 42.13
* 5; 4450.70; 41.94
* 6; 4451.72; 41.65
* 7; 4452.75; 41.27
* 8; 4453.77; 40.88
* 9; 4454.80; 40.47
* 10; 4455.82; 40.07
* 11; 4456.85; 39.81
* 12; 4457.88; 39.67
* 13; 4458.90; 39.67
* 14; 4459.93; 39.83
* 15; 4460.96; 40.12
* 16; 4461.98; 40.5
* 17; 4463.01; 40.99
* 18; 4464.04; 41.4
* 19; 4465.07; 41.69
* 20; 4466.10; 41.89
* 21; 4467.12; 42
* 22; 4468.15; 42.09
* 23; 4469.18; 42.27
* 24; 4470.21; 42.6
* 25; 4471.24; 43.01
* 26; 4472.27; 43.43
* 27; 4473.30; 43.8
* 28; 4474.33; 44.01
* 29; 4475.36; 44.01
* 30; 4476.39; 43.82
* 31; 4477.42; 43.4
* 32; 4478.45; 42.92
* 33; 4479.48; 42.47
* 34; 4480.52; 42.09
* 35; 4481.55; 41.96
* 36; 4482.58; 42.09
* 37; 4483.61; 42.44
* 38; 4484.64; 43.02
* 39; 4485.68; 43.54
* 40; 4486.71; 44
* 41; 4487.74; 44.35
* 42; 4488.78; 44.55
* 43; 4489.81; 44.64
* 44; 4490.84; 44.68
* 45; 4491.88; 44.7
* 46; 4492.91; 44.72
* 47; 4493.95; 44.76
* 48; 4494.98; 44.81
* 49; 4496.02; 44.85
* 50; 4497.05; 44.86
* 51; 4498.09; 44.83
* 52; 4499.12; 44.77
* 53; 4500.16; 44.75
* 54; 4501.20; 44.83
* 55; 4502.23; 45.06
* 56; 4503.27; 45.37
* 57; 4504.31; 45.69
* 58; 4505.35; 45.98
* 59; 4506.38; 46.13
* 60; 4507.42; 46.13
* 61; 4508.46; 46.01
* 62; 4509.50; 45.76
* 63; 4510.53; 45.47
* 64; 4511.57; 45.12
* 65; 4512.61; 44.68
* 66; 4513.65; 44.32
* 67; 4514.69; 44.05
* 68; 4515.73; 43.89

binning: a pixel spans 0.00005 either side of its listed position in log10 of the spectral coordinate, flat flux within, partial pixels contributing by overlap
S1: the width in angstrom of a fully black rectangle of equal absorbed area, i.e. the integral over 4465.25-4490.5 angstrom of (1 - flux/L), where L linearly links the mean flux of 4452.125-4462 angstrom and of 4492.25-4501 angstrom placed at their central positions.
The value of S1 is -0.3 angstrom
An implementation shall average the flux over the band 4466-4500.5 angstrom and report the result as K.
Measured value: 43.6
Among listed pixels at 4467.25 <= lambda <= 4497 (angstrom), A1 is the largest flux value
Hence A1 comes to 44.85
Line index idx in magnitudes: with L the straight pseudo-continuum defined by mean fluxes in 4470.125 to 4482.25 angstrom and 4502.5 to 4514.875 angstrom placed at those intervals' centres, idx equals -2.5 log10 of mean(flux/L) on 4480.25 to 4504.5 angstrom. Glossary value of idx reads 0.00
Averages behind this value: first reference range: 43.1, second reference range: 45.4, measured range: 44.2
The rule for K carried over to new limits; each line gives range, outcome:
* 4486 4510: 45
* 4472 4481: 43.3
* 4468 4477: 43.3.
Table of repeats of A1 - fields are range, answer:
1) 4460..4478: 44.01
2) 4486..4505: 45.69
